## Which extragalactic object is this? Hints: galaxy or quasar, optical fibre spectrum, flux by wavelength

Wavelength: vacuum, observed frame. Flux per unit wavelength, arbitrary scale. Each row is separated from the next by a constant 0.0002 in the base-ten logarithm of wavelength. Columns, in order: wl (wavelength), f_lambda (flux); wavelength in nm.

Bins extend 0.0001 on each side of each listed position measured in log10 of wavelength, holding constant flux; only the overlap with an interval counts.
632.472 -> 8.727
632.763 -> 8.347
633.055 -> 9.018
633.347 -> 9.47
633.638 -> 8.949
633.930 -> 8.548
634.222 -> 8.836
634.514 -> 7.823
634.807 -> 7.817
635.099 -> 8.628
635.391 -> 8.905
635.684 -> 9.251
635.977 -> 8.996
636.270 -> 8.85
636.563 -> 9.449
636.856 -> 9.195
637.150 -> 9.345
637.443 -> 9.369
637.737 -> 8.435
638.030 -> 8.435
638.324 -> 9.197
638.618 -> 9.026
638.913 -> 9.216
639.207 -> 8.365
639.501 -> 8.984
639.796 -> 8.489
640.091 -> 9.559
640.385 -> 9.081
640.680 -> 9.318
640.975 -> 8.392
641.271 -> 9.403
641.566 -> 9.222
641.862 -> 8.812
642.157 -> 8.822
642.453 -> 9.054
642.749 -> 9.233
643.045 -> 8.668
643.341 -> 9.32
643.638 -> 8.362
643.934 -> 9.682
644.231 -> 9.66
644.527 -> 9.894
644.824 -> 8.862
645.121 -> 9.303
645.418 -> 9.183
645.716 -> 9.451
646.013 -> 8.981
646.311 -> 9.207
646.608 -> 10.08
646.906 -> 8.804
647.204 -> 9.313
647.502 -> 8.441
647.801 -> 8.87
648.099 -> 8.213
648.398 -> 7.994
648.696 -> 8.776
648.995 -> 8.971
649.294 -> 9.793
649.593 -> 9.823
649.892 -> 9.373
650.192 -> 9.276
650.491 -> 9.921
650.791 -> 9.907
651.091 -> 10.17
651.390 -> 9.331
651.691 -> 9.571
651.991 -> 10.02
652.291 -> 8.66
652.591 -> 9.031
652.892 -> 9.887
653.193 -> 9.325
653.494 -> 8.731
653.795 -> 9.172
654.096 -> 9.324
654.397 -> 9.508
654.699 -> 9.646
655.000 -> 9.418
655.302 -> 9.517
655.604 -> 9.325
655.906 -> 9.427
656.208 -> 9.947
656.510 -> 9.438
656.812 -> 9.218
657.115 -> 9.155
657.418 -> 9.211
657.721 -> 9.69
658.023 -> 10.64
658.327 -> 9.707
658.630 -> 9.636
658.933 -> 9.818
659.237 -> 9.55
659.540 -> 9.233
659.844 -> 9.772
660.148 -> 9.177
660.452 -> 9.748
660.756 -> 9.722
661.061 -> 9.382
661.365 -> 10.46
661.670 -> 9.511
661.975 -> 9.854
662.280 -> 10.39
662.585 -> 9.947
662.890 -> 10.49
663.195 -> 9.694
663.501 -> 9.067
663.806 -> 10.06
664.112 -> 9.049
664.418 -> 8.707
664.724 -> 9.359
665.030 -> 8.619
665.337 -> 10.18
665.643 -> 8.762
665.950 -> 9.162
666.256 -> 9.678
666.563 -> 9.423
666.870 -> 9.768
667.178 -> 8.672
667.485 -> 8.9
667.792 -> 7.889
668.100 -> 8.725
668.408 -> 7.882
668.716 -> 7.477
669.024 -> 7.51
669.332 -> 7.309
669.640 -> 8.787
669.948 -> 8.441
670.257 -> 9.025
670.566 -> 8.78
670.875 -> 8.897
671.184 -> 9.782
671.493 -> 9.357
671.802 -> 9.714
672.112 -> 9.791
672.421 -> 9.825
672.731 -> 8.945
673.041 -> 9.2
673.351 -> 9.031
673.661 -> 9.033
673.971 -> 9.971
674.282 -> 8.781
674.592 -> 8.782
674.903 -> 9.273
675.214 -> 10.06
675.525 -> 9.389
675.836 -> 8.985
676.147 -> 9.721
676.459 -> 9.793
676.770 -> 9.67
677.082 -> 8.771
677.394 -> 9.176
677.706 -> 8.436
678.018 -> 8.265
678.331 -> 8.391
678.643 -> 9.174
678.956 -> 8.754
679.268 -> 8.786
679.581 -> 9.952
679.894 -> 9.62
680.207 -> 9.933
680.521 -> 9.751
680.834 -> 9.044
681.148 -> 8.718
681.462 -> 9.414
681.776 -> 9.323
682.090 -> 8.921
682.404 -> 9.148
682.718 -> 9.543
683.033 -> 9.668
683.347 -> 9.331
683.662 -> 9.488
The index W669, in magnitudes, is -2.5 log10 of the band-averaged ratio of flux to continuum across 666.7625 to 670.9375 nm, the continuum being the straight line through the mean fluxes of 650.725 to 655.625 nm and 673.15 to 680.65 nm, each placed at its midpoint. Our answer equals 0.11 mag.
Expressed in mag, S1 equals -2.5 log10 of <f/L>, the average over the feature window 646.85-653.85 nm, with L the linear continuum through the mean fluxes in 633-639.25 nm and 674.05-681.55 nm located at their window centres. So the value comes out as -0.03 mag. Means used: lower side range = 8.88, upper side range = 9.2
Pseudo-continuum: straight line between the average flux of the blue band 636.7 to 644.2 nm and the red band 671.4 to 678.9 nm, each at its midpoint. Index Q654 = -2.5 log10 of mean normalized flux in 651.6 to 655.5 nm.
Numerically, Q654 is -0.03 mag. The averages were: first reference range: 9.01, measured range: 9.37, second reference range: 9.22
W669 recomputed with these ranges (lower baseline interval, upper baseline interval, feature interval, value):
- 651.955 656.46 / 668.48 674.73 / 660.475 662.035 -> -0.067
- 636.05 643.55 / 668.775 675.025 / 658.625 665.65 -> -0.072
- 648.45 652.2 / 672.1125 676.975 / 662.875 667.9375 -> 0.023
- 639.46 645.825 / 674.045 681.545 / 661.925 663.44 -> -0.098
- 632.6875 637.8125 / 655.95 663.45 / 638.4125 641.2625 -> 0.007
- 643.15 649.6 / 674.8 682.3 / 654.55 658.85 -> -0.049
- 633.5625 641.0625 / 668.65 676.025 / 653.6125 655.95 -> -0.054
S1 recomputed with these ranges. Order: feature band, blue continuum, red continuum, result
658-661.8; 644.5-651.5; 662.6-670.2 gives -0.08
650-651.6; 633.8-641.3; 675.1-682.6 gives -0.08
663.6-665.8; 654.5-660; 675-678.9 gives 0.02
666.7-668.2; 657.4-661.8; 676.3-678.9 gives 0.07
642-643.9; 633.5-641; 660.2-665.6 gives 0.01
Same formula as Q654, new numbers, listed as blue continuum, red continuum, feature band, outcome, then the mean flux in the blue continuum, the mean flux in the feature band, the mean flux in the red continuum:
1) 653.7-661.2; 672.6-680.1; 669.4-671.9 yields 0.03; 9.54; 9.02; 9.17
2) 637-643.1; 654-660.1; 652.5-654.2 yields 0.02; 8.98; 9.25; 9.56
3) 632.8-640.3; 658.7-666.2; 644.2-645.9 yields -0.03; 8.88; 9.37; 9.57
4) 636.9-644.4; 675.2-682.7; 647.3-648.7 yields 0.07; 9.02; 8.46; 9.21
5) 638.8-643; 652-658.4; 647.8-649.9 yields 0.03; 8.99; 8.96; 9.44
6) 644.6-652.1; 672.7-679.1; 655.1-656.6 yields -0.03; 9.27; 9.53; 9.13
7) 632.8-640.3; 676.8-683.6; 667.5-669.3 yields 0.15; 8.88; 7.93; 9.16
